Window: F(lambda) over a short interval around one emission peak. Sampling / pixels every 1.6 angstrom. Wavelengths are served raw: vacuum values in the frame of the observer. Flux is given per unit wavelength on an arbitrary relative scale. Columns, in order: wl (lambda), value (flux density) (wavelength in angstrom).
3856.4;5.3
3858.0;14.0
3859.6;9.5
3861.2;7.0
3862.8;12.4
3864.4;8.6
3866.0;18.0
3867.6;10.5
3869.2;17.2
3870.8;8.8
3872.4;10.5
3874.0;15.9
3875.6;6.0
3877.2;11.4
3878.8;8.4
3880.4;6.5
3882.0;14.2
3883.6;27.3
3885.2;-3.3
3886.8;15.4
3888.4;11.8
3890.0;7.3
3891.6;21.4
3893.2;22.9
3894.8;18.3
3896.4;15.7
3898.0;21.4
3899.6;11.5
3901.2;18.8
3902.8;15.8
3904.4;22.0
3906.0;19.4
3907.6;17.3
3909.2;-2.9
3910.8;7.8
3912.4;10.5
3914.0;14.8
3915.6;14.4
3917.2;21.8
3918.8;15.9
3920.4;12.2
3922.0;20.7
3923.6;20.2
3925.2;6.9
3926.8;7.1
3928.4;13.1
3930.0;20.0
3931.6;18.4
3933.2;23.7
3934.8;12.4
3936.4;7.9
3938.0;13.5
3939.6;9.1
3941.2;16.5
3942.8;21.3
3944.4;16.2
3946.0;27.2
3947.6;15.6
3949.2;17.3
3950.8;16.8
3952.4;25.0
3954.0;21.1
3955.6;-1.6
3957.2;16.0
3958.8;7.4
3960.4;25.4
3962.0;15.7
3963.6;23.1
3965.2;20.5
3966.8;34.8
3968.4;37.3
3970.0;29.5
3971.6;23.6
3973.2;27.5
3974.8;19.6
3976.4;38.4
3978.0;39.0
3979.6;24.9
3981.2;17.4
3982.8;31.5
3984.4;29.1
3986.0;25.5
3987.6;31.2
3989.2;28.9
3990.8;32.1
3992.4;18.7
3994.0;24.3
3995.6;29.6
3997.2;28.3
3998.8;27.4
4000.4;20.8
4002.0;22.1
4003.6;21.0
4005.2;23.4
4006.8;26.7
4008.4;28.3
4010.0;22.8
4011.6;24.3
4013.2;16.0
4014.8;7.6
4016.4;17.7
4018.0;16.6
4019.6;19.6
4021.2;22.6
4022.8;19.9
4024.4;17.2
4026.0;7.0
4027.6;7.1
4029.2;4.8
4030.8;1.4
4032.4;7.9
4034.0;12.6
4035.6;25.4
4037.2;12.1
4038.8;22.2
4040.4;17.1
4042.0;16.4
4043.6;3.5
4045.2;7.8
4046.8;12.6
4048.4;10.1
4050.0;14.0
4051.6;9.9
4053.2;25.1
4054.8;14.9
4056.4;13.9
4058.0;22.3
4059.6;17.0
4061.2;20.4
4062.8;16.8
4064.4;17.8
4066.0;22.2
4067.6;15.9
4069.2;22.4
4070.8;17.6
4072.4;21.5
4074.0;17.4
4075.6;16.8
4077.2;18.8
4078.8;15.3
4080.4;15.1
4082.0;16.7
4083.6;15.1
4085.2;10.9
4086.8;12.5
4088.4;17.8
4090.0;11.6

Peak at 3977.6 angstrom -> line Lyman alpha 1216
